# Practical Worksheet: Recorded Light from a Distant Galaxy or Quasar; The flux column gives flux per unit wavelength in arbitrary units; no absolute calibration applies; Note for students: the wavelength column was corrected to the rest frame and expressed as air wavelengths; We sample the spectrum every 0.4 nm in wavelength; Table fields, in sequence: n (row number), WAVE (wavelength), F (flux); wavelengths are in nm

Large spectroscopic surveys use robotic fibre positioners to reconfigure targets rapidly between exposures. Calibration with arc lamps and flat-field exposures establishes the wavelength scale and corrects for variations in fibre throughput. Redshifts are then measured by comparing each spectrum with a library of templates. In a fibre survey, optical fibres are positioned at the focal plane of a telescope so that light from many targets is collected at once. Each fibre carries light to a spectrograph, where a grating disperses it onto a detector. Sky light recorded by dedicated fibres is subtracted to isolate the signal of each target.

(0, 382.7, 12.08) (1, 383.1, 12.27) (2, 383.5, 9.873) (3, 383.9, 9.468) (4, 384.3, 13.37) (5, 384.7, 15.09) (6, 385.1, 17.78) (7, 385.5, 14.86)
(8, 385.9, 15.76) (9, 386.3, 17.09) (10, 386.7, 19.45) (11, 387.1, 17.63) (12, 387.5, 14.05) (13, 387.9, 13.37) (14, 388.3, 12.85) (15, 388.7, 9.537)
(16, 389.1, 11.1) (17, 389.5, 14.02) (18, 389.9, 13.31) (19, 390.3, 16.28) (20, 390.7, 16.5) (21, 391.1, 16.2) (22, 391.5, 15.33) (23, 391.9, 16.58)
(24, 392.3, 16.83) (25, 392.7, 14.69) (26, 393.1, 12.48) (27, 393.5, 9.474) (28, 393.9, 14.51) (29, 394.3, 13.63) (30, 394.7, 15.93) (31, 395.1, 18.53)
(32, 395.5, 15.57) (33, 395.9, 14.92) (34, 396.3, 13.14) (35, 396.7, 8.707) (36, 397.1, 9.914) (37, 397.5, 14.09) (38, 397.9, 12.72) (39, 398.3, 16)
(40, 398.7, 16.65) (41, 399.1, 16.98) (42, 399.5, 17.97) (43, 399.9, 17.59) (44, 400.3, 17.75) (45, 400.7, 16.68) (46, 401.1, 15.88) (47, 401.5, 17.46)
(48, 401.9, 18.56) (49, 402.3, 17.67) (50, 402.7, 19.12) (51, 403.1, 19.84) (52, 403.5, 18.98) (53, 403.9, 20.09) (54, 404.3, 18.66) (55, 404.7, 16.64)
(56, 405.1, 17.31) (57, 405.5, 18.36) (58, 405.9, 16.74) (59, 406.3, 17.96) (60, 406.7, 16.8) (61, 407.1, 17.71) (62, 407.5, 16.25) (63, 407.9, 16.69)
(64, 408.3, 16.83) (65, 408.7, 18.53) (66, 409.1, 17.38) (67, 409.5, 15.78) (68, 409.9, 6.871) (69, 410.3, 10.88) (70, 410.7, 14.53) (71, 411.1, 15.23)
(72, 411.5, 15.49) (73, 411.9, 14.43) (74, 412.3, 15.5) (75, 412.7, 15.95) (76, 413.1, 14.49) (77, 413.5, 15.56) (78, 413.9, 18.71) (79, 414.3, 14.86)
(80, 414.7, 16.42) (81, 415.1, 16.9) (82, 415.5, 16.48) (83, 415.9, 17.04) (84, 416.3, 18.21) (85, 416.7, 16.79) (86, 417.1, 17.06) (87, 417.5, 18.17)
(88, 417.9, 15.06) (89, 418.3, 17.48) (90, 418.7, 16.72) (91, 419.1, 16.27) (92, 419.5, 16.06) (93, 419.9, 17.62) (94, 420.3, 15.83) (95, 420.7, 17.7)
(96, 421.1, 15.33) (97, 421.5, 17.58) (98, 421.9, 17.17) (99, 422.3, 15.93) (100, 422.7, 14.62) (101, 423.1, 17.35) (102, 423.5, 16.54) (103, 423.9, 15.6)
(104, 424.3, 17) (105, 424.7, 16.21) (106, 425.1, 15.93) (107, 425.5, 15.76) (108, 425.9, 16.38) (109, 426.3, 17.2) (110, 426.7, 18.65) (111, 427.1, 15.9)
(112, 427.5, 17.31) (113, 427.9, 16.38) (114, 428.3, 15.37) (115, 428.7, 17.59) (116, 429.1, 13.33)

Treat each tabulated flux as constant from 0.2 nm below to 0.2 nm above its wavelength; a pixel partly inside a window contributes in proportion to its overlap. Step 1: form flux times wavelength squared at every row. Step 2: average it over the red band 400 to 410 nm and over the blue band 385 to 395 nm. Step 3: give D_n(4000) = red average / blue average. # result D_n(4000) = 1.26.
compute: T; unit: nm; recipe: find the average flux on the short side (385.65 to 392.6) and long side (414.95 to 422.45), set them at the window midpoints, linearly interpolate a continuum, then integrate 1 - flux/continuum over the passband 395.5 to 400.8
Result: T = 0.25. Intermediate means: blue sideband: 15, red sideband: 16.8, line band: 14.8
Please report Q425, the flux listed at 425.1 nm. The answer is 15.93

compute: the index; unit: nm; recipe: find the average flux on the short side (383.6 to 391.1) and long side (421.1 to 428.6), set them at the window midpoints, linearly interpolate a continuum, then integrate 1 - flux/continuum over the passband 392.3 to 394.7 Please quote 0.21 nm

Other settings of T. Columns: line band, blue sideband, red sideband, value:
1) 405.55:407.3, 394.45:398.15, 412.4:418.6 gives -0.25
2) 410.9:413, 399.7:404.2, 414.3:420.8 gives 0.24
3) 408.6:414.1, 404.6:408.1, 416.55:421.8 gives 0.69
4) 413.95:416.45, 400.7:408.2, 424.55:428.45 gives 0.06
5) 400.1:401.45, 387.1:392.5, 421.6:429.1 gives -0.16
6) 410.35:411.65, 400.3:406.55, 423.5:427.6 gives 0.22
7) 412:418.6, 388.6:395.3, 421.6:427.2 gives -0.25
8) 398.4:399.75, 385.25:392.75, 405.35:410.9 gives -0.15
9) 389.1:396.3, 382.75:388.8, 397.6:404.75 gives 0.38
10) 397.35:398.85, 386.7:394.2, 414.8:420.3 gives 0.02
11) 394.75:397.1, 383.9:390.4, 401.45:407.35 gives 0.35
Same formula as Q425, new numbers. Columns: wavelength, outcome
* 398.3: 16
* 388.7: 9.537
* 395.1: 18.53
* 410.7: 14.53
